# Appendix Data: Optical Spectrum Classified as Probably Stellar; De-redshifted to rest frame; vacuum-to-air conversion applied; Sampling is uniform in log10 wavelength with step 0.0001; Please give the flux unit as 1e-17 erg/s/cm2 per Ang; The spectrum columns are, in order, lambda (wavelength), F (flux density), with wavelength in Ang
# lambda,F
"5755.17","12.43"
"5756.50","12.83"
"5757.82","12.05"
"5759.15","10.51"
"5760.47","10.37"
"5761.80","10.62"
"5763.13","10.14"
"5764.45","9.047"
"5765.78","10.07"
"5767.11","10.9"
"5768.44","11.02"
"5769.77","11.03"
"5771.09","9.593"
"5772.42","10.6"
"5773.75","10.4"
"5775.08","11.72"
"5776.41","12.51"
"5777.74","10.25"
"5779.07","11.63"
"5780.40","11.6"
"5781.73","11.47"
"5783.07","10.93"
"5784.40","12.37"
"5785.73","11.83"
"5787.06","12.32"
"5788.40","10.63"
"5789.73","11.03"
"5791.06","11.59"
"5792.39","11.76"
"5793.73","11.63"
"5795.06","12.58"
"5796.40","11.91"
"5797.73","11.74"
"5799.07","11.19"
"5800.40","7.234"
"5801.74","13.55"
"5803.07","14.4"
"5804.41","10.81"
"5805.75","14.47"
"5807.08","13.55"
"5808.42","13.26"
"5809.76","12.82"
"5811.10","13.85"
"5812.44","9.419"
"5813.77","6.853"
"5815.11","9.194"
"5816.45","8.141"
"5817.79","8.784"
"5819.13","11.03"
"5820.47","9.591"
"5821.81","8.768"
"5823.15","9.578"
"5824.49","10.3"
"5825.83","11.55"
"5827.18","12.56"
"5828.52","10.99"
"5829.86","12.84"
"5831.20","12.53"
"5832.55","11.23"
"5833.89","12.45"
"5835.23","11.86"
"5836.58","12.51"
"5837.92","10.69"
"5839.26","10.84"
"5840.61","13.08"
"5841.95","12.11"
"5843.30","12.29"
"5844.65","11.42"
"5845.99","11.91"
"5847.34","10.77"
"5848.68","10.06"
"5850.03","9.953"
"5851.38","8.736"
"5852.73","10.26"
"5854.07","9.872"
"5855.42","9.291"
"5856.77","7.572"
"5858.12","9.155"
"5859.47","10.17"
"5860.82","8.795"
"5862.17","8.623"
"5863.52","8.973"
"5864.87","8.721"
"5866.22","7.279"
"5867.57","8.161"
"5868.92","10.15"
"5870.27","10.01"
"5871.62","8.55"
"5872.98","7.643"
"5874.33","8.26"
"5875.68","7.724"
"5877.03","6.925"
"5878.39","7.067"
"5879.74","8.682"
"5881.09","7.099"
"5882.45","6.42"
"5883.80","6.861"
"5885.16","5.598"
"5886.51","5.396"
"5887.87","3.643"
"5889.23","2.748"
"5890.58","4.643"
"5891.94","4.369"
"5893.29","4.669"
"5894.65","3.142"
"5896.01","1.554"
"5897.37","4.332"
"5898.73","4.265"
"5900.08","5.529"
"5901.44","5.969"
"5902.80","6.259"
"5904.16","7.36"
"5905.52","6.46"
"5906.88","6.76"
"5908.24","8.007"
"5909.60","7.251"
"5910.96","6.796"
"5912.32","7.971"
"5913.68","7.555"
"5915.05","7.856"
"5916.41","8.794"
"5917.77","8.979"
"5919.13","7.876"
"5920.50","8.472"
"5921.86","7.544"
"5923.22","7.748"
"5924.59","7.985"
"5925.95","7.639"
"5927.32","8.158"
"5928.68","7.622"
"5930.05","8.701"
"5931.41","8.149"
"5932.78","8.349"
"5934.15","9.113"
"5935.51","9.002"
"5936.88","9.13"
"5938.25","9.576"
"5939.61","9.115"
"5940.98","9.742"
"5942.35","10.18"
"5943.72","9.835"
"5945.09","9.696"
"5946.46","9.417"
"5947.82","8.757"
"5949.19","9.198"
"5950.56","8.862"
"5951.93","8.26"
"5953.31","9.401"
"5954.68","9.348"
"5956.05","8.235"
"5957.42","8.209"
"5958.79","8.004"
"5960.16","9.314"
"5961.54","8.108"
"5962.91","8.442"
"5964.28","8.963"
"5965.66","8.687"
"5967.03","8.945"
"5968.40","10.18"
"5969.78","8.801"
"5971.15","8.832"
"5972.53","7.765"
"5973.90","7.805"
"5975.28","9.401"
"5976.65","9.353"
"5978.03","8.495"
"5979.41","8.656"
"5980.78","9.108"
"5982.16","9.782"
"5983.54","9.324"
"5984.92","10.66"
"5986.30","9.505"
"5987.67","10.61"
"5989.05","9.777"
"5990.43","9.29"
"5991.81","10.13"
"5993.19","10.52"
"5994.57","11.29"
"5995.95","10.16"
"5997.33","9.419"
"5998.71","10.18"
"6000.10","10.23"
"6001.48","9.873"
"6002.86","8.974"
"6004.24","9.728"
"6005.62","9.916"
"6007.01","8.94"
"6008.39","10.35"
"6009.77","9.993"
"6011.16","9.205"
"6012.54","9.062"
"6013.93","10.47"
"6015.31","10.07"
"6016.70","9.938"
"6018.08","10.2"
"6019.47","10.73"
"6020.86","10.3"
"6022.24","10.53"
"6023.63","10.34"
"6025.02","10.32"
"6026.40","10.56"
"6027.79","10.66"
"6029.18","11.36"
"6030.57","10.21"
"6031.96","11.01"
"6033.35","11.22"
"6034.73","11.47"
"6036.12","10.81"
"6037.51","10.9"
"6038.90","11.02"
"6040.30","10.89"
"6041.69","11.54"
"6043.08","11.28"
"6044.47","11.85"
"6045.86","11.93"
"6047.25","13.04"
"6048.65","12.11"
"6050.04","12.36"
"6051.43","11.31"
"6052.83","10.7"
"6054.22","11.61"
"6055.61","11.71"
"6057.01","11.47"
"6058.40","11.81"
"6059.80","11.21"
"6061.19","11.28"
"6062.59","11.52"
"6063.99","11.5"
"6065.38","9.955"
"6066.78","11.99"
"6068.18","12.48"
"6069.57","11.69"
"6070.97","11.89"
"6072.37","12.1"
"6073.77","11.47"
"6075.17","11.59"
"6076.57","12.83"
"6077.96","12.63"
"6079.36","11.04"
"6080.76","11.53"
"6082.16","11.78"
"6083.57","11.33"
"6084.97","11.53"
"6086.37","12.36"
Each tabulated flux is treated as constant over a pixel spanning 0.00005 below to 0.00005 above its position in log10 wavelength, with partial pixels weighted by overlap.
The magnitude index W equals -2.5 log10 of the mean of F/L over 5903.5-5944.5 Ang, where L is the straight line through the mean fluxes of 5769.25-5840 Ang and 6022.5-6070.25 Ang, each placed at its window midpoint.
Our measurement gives 0.34 mag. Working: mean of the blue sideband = 11.3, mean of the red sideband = 11.3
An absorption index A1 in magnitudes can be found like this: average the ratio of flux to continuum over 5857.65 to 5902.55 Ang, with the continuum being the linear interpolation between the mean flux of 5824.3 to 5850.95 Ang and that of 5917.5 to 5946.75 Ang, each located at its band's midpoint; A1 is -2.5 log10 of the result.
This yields 0.480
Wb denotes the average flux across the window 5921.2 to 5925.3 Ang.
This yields 7.76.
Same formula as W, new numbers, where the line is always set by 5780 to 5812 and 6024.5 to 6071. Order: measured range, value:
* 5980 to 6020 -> 0.161 mag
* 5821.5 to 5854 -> 0.064 mag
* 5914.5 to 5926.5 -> 0.397 mag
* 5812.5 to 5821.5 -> 0.312 mag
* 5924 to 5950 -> 0.290 mag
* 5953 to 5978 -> 0.304 mag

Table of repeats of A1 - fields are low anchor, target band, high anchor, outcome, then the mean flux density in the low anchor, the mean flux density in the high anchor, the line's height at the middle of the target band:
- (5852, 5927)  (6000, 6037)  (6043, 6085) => 0.03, 7.19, 11.7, 10.5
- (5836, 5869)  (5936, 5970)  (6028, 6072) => 0.19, 10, 11.5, 10.8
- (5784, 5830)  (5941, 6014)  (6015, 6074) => 0.20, 11.2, 11.2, 11.2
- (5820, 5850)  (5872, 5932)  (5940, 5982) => 0.44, 11.3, 8.94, 10.1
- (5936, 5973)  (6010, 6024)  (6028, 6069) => 0.06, 9.01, 11.4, 10.6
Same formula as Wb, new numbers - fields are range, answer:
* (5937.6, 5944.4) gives 9.69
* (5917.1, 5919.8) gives 8.44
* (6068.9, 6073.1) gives 11.9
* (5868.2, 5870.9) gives 10.1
